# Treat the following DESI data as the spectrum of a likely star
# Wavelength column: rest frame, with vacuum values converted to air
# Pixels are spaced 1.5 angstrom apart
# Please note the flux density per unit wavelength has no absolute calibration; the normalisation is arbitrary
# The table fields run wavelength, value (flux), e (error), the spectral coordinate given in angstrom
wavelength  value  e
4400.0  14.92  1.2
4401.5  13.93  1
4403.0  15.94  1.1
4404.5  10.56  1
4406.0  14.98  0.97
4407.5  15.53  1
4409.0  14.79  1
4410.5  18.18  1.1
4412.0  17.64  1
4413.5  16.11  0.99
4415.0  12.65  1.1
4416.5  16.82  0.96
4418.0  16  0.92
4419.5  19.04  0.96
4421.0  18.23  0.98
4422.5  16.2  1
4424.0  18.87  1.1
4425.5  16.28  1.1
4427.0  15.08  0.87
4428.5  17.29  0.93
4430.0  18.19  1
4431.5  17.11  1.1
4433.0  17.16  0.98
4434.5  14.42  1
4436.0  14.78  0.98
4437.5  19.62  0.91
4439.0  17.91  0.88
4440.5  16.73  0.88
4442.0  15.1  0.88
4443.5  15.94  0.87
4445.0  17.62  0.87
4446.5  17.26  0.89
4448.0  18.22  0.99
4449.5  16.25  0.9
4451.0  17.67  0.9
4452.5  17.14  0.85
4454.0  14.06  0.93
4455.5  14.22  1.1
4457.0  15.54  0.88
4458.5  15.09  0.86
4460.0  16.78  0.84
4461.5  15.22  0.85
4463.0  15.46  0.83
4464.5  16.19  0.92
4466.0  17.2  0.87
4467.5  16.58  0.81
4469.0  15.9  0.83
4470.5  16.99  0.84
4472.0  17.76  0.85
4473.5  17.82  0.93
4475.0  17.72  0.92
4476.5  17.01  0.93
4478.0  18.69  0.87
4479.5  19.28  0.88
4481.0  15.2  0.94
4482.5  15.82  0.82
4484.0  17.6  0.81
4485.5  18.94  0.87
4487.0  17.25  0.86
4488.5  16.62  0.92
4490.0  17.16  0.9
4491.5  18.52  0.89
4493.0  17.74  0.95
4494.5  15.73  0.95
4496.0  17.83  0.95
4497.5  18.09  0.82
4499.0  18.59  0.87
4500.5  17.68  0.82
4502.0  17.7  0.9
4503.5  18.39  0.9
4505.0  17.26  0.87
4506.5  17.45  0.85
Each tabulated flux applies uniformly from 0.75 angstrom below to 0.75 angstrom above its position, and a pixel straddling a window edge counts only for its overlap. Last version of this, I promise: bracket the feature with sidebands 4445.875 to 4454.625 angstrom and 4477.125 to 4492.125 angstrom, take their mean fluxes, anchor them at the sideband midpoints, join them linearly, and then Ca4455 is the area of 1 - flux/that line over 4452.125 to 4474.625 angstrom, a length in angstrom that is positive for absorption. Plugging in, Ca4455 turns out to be 1.2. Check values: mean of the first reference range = 16.8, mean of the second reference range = 17.5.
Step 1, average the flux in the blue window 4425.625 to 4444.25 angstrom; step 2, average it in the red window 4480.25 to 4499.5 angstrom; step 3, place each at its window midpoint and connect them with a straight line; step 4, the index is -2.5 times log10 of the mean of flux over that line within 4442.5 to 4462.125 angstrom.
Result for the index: 0.04 mag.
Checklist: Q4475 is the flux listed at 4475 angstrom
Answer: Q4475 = 17.72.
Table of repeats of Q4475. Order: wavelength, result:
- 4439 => 17.91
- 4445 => 17.62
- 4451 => 17.67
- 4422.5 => 16.2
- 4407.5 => 15.53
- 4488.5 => 16.62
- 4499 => 18.59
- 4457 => 15.54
